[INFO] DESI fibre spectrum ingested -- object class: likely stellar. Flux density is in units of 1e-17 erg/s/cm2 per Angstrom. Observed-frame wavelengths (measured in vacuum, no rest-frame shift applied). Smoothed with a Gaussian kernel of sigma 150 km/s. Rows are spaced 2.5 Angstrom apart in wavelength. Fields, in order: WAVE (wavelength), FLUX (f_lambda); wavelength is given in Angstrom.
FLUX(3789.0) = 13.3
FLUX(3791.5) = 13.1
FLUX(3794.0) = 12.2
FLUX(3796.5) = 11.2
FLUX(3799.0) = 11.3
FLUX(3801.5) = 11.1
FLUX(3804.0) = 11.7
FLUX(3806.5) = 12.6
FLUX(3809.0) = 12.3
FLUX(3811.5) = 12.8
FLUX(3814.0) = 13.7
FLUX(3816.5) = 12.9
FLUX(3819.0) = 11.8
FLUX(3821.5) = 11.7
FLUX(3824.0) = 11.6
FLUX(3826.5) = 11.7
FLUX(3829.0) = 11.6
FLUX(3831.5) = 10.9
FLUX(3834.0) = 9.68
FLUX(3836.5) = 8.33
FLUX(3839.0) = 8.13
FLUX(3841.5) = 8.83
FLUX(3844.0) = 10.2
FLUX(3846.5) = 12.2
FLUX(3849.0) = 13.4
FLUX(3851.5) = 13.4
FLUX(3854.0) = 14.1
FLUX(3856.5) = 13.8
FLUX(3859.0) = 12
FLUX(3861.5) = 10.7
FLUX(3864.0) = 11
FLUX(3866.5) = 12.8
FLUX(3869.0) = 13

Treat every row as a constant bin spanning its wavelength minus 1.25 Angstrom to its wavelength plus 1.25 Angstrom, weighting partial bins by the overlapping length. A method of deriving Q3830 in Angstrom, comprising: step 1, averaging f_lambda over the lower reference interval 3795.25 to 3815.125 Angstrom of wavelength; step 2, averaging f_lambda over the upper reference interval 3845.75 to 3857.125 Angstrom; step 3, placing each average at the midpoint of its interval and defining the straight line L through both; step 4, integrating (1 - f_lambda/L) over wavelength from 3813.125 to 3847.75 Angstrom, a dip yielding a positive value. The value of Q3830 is 5.0 Angstrom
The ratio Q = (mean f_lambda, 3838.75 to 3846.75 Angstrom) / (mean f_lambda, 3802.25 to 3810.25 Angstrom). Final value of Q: 0.80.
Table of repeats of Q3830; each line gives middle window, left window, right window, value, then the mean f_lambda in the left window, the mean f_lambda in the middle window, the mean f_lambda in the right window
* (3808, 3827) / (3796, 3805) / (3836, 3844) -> -4.0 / 11.3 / 12.3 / 8.72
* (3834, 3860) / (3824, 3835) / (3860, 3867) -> -0.3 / 11.1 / 11.3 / 11.4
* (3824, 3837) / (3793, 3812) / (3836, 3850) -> 0.1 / 11.9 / 10.7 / 10.2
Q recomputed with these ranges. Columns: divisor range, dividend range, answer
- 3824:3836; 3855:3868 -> 1.11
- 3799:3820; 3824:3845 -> 0.81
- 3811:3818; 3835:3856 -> 0.85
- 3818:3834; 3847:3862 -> 1.14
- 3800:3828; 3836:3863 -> 0.94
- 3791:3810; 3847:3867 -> 1.06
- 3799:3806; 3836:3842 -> 0.73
